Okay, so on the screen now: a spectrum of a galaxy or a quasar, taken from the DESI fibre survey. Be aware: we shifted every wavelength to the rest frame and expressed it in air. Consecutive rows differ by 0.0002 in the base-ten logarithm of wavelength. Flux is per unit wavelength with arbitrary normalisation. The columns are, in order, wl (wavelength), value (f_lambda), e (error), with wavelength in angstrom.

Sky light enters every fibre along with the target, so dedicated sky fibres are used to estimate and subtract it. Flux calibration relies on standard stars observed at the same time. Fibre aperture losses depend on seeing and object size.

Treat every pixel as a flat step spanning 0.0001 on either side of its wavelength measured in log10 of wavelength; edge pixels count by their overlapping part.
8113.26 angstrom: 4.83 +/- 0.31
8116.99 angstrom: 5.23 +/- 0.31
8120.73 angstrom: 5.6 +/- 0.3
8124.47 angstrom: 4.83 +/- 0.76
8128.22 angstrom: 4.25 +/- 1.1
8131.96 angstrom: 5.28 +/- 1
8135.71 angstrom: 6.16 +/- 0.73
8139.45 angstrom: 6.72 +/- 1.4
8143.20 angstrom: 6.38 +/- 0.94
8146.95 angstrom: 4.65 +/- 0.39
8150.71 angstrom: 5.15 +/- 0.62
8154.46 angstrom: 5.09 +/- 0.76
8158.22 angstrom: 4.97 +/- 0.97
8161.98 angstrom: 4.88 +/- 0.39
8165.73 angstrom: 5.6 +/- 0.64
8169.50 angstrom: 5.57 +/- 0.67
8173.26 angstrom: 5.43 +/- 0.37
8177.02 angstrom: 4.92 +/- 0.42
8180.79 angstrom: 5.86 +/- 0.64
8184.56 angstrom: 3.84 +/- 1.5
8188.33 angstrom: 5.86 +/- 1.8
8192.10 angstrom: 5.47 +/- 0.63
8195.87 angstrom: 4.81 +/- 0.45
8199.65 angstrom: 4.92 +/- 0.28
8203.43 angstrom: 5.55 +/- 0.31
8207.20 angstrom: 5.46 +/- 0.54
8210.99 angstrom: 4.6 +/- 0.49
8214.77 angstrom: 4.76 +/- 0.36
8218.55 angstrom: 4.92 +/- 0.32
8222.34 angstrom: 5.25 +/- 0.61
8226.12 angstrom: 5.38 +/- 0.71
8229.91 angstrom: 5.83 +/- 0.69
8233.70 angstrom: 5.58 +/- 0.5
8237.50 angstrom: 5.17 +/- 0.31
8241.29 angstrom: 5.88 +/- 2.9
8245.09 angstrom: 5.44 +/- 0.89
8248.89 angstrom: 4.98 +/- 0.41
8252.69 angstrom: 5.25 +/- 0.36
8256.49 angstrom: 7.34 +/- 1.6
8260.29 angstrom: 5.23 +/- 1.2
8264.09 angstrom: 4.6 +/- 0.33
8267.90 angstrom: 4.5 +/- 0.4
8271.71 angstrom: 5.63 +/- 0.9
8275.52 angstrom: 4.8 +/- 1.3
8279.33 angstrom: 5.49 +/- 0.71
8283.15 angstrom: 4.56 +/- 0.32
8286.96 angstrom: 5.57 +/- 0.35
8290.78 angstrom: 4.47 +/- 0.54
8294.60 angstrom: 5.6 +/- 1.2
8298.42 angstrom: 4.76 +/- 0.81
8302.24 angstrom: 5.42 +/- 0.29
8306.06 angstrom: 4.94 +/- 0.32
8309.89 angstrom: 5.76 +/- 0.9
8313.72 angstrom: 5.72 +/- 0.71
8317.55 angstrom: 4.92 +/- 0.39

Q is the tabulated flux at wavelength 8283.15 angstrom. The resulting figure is 4.56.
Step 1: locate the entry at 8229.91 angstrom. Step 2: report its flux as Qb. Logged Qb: 5.83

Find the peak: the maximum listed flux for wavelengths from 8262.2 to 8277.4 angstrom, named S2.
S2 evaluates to 5.63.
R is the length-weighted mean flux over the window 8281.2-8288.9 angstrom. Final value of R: 5.06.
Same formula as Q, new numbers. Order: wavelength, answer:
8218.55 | 4.92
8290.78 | 4.47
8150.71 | 5.15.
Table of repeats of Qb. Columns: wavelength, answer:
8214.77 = 4.76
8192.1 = 5.47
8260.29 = 5.23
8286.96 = 5.57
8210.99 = 4.6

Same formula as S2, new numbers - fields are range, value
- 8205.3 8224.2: 5.46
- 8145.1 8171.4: 5.6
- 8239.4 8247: 5.88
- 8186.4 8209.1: 5.86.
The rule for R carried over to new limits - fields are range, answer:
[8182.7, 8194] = 5.06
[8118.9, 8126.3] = 5.22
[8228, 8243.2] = 5.61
